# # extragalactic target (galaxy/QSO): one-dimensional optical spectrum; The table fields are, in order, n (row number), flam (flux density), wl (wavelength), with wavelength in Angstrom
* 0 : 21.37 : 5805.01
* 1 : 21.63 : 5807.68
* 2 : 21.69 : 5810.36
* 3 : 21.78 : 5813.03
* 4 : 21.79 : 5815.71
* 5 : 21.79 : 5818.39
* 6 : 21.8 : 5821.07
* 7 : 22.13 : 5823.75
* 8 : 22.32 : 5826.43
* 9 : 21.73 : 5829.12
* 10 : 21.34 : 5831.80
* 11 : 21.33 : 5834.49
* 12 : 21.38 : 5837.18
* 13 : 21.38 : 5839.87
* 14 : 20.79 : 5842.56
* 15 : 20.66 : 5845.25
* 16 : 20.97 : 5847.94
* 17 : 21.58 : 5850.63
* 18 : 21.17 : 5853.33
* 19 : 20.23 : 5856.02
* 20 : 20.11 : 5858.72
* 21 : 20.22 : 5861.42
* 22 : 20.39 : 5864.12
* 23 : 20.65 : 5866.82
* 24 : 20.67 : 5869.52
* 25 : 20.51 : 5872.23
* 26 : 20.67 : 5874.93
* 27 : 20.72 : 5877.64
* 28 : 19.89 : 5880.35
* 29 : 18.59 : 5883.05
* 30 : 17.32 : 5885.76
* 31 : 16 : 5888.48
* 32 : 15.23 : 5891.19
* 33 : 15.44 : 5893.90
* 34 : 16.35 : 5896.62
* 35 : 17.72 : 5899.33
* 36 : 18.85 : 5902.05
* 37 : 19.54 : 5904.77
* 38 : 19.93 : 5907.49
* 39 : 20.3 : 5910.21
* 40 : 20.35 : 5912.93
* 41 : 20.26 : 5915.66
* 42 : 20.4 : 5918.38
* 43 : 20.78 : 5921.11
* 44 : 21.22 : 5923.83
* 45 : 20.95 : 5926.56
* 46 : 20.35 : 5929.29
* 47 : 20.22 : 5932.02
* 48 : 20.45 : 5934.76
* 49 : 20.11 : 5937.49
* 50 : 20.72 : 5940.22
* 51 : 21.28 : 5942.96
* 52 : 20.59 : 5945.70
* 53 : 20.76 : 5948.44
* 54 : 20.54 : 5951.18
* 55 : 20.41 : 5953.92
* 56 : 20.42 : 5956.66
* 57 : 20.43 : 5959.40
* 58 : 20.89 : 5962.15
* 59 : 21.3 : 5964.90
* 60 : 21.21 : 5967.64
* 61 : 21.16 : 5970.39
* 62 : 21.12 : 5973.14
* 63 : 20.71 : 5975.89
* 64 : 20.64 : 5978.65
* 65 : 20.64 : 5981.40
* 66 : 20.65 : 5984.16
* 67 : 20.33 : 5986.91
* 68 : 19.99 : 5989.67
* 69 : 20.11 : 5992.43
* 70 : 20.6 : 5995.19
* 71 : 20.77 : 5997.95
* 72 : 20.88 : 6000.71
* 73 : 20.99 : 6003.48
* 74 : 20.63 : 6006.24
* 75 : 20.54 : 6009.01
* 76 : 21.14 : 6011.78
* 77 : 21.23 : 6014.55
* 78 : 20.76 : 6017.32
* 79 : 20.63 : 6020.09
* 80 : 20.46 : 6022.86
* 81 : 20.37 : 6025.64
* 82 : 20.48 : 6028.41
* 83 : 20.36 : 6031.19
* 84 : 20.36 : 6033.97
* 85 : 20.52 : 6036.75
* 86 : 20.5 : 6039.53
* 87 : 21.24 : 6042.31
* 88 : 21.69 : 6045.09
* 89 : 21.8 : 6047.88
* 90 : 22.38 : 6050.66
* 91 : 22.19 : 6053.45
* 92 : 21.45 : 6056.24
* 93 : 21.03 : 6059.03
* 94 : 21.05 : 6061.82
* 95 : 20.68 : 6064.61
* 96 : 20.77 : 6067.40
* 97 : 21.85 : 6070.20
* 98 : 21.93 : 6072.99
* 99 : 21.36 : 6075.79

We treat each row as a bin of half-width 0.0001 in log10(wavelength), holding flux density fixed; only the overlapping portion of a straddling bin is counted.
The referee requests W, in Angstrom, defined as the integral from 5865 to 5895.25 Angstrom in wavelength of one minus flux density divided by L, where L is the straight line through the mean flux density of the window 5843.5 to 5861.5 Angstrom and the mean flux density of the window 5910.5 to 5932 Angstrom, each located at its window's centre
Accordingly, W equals 2.9 Angstrom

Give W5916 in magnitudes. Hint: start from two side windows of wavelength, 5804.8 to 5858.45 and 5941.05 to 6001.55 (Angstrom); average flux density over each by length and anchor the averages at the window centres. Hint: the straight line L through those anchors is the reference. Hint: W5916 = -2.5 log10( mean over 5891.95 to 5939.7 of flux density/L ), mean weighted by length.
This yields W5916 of 0.08 mag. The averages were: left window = 21.4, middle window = 19.6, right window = 20.7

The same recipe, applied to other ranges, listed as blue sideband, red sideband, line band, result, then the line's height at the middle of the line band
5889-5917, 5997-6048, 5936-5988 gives -0.06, 19.5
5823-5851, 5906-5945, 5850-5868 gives 0.03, 21.2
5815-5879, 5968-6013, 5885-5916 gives 0.16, 20.9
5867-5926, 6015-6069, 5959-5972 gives -0.05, 20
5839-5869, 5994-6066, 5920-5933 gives 0.01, 20.8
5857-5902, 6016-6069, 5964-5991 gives -0.04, 20.1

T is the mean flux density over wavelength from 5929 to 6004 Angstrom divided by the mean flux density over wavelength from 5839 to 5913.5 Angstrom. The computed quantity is 1.1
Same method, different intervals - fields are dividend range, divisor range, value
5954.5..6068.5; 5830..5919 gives 1.06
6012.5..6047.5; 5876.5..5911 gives 1.15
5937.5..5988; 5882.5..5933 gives 1.10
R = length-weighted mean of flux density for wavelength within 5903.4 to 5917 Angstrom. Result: 20.1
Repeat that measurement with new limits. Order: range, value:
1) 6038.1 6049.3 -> 21.3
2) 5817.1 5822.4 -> 21.8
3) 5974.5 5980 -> 20.7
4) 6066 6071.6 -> 21.3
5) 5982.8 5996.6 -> 20.3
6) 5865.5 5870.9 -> 20.6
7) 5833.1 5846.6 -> 21.1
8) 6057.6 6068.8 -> 20.9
